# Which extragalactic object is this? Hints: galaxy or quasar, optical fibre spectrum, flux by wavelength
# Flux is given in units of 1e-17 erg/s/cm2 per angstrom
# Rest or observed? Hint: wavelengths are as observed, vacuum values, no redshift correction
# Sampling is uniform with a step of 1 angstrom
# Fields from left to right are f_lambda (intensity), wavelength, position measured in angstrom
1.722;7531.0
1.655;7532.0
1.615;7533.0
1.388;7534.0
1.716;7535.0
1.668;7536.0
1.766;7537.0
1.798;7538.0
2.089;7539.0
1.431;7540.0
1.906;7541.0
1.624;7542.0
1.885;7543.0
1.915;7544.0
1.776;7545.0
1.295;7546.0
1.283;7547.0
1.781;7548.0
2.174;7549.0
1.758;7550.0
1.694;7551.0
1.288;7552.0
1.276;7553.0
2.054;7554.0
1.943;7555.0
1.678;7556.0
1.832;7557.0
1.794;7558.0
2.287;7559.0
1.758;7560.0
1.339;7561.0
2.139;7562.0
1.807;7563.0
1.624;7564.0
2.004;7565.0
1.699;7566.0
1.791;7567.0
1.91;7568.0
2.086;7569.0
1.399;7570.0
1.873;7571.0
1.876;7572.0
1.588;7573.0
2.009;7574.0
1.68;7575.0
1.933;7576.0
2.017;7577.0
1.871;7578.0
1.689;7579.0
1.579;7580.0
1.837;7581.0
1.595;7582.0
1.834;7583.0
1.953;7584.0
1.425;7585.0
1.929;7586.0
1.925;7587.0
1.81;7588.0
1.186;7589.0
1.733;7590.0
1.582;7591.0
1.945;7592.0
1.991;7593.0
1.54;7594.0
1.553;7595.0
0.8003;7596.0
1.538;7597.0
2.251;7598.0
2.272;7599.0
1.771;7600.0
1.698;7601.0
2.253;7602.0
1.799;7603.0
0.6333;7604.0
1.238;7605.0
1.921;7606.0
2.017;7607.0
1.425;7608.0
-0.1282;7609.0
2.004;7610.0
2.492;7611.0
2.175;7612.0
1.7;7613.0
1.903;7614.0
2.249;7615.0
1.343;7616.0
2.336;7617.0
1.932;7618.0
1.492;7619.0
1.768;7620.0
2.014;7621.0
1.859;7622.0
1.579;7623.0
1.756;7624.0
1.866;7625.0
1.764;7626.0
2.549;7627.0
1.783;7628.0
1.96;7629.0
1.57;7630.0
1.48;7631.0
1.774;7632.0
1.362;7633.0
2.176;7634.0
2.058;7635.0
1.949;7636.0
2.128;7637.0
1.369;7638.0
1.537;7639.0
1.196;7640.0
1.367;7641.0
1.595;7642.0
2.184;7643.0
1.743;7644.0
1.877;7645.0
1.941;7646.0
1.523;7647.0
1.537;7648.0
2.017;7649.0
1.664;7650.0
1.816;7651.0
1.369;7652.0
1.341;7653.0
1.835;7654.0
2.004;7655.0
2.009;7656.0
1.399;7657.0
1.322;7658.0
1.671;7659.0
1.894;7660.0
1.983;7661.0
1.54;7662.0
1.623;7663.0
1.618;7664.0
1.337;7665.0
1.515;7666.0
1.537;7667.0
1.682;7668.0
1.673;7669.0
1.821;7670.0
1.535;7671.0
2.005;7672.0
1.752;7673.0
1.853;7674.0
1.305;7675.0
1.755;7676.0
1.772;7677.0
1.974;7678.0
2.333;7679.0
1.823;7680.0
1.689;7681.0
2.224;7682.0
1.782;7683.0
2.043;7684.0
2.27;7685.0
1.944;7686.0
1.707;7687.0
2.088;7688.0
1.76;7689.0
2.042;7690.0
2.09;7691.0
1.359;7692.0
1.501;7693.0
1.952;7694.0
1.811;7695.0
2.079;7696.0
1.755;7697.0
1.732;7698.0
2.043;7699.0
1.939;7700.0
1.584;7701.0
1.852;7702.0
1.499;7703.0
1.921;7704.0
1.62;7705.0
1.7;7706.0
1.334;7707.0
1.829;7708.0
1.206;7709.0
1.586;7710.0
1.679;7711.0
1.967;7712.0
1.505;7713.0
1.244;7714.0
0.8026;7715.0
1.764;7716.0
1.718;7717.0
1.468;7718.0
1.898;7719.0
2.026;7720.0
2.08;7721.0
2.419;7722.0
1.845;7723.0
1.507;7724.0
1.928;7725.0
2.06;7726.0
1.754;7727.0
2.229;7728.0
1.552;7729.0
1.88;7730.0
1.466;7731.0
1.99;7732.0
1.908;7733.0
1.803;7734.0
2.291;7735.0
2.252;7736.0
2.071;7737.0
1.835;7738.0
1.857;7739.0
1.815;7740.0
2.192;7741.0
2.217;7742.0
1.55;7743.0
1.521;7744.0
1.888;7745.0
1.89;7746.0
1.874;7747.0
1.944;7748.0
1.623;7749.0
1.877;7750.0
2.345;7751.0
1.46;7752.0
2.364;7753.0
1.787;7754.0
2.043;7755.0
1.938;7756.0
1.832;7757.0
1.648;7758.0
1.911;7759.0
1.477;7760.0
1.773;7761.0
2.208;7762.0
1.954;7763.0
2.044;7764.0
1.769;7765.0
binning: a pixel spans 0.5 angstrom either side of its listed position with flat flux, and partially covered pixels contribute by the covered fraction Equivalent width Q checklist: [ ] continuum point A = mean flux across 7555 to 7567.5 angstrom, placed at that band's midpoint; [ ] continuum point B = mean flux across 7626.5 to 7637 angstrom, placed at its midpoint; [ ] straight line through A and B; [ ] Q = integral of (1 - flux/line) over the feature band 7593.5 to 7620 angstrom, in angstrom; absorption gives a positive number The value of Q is 2.22 angstrom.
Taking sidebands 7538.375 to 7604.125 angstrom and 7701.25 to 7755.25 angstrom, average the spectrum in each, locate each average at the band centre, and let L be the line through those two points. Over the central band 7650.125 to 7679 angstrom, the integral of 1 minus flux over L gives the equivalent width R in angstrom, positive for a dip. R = 1.6 angstrom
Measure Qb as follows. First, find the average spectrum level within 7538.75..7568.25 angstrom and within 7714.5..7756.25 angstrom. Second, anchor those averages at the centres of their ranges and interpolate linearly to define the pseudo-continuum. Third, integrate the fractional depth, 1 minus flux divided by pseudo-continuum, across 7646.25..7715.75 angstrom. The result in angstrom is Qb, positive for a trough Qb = 4.3 angstrom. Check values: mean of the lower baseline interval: 1.76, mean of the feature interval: 1.73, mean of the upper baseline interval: 1.87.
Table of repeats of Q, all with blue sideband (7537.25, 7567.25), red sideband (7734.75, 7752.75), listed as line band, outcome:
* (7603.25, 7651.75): 2.2 angstrom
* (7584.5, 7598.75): 1.0 angstrom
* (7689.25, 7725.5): 3.0 angstrom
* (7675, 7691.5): -0.6 angstrom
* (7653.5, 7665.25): 1.0 angstrom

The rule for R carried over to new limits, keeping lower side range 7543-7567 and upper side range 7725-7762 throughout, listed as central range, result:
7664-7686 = 0.6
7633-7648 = 0.6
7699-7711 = 1.3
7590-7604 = 0.4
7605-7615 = 0.4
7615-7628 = -0.5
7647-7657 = 0.6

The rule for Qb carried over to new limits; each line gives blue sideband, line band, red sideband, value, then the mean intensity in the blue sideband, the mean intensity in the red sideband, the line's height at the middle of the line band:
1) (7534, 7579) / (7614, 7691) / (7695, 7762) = 0.7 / 1.77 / 1.81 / 1.79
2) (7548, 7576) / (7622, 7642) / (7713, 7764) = 0.8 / 1.79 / 1.85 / 1.82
